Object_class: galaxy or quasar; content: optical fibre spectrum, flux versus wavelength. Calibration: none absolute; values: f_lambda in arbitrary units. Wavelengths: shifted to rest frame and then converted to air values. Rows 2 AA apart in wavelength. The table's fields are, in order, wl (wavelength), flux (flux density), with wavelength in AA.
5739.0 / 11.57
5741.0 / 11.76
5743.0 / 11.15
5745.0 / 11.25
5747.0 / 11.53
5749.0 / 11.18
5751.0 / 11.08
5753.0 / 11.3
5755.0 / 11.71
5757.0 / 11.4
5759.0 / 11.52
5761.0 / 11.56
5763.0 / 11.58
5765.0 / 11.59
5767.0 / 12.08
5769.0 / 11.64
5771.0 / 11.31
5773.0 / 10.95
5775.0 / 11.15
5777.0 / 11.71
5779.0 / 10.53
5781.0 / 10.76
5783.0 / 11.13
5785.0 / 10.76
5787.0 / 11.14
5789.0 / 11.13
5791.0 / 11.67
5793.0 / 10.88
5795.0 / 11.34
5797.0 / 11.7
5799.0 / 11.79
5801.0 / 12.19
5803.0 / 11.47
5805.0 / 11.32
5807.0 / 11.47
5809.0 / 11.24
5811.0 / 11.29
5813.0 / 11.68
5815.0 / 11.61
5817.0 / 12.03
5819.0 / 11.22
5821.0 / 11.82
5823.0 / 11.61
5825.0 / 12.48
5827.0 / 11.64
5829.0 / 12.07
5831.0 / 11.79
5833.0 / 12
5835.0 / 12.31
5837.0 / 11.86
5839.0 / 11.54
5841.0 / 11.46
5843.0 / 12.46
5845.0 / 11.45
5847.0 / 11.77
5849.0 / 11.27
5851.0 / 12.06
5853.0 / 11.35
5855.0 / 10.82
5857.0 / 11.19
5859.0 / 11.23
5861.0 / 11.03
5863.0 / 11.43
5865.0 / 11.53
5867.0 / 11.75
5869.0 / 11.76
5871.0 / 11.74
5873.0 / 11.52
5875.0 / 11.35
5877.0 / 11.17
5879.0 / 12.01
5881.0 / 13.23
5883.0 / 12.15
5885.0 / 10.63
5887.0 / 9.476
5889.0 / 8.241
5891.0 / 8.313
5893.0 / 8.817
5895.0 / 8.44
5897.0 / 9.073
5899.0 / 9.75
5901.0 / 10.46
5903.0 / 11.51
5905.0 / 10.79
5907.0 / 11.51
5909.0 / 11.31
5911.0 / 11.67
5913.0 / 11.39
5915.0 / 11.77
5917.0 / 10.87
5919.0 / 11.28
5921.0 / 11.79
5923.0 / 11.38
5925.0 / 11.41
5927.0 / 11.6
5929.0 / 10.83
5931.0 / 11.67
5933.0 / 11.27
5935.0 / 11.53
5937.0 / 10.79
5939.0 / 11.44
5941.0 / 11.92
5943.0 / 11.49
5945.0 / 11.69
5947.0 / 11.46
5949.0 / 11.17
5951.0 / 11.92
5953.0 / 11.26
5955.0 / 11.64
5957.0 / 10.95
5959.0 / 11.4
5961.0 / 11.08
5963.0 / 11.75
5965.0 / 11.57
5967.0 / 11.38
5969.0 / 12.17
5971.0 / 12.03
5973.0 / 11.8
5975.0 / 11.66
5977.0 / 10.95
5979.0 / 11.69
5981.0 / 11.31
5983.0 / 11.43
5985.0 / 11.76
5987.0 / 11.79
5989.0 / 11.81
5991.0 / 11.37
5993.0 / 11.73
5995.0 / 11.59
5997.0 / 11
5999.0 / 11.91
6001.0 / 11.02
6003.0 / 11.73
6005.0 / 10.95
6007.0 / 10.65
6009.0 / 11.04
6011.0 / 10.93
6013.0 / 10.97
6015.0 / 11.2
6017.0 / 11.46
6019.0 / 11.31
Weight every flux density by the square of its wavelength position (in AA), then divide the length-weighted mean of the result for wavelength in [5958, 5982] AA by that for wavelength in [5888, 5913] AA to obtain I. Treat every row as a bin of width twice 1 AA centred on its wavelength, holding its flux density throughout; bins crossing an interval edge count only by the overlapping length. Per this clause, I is 1.18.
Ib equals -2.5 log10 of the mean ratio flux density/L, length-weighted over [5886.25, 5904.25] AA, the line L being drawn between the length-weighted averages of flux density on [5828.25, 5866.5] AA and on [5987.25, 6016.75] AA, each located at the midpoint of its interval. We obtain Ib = 0.22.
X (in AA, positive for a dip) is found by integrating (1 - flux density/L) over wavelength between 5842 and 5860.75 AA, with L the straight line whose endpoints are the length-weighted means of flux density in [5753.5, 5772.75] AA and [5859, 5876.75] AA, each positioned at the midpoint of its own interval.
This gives 0.0 AA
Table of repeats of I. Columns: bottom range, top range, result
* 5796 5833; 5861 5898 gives 0.94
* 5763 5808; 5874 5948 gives 1.01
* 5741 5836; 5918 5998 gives 1.06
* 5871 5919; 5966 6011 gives 1.11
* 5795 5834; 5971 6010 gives 1.04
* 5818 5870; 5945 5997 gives 1.03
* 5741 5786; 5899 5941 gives 1.05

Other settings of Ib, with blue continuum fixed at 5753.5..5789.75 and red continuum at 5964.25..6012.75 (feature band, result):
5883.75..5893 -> 0.23 mag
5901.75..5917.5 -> 0.01 mag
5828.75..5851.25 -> -0.04 mag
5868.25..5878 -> -0.01 mag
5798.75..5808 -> -0.03 mag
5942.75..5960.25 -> 0.00 mag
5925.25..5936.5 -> 0.01 mag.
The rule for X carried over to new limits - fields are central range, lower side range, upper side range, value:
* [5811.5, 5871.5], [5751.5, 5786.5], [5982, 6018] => -1.73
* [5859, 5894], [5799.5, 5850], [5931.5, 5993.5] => 2.08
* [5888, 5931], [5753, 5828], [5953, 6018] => 3.13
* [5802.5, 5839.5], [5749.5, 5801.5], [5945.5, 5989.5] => -1.01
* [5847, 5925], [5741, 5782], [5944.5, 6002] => 3.17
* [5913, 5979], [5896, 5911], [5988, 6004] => -2.35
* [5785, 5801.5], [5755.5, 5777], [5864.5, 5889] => 0.08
